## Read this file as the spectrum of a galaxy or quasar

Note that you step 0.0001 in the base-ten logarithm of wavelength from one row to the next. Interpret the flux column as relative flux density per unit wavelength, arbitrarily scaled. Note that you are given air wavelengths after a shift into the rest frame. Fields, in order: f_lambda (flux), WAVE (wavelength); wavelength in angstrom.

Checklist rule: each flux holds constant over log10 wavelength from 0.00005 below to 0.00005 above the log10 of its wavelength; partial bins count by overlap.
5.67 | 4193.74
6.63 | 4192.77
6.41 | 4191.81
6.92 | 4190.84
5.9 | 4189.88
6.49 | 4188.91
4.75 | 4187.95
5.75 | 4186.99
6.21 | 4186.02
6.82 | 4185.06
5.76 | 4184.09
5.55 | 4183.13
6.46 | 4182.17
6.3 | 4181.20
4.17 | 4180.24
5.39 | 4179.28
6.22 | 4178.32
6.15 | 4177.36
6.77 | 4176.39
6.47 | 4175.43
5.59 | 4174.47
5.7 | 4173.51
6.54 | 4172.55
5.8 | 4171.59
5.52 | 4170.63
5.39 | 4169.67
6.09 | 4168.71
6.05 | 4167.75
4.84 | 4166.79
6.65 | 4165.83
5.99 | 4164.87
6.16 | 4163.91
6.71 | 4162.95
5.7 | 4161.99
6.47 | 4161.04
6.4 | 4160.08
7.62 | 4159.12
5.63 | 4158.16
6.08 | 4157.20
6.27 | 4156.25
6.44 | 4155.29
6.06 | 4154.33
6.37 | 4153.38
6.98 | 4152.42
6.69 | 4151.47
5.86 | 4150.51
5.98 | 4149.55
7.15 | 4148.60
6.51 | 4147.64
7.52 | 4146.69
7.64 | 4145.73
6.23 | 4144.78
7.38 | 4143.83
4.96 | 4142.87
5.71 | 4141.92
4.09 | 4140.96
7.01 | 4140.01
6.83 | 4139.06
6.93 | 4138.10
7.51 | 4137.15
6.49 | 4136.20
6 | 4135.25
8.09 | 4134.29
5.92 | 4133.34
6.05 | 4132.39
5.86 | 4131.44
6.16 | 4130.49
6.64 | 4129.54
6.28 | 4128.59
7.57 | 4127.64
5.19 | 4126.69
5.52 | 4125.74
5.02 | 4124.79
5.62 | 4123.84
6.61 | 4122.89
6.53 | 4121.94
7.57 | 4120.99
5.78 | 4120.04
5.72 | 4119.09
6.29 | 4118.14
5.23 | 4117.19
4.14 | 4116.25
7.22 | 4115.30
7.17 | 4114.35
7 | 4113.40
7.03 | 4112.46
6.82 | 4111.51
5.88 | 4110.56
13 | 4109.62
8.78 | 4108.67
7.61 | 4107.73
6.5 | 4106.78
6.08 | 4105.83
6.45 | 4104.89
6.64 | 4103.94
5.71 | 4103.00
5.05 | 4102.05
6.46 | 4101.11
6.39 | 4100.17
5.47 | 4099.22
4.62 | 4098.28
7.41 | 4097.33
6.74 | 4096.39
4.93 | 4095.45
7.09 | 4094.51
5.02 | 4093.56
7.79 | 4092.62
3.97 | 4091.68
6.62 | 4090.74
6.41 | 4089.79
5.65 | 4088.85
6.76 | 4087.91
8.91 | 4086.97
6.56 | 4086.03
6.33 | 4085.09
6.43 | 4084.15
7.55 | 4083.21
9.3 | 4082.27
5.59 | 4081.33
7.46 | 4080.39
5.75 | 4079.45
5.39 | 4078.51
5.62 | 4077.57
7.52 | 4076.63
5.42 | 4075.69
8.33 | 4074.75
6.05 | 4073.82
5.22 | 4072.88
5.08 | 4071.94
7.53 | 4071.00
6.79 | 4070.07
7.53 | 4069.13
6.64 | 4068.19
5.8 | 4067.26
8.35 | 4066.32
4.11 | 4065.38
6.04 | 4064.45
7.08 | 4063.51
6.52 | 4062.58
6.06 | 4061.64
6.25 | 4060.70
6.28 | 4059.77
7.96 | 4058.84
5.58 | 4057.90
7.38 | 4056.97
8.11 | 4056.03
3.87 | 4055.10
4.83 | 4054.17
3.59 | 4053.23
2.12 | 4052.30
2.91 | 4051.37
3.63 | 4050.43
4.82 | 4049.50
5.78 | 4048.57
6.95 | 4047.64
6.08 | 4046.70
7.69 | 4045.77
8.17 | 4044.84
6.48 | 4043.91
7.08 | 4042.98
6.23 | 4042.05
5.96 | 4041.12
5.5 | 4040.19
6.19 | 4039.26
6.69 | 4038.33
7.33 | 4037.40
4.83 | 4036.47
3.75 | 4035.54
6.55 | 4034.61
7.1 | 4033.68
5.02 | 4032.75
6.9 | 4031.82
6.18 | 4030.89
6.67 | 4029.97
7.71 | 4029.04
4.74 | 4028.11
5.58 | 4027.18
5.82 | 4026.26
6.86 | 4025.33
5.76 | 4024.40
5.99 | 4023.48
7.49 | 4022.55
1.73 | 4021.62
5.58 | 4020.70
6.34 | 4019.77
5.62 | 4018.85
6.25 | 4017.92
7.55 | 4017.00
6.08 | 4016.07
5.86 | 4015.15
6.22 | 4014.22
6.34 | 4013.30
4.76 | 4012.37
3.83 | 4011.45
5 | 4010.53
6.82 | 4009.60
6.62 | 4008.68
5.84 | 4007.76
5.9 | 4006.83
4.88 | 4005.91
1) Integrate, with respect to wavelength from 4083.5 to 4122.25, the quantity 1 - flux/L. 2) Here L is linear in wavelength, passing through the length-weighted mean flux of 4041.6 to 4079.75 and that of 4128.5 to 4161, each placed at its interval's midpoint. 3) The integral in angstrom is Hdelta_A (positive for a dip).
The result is -1.7 angstrom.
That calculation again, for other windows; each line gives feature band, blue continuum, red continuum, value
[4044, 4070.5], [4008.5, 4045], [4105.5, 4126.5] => 1.1 angstrom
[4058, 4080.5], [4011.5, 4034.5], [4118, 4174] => -1.2 angstrom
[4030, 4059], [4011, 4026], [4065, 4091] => 1.4 angstrom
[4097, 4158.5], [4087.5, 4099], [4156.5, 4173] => -3.7 angstrom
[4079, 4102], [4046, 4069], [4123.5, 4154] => -1.7 angstrom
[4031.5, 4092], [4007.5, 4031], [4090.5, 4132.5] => -0.7 angstrom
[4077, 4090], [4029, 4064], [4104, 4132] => -0.8 angstrom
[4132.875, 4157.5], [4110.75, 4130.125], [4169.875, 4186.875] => -1.5 angstrom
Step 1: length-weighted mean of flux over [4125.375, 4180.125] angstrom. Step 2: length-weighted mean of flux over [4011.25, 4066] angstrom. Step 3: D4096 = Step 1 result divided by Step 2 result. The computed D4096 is 1.1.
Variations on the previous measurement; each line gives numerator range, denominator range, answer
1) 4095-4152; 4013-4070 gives 1.07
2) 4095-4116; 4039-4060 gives 1.17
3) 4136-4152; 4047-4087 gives 1.06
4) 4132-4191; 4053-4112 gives 0.96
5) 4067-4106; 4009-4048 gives 1.05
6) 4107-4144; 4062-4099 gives 1.01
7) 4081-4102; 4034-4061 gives 1.11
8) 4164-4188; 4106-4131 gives 0.89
